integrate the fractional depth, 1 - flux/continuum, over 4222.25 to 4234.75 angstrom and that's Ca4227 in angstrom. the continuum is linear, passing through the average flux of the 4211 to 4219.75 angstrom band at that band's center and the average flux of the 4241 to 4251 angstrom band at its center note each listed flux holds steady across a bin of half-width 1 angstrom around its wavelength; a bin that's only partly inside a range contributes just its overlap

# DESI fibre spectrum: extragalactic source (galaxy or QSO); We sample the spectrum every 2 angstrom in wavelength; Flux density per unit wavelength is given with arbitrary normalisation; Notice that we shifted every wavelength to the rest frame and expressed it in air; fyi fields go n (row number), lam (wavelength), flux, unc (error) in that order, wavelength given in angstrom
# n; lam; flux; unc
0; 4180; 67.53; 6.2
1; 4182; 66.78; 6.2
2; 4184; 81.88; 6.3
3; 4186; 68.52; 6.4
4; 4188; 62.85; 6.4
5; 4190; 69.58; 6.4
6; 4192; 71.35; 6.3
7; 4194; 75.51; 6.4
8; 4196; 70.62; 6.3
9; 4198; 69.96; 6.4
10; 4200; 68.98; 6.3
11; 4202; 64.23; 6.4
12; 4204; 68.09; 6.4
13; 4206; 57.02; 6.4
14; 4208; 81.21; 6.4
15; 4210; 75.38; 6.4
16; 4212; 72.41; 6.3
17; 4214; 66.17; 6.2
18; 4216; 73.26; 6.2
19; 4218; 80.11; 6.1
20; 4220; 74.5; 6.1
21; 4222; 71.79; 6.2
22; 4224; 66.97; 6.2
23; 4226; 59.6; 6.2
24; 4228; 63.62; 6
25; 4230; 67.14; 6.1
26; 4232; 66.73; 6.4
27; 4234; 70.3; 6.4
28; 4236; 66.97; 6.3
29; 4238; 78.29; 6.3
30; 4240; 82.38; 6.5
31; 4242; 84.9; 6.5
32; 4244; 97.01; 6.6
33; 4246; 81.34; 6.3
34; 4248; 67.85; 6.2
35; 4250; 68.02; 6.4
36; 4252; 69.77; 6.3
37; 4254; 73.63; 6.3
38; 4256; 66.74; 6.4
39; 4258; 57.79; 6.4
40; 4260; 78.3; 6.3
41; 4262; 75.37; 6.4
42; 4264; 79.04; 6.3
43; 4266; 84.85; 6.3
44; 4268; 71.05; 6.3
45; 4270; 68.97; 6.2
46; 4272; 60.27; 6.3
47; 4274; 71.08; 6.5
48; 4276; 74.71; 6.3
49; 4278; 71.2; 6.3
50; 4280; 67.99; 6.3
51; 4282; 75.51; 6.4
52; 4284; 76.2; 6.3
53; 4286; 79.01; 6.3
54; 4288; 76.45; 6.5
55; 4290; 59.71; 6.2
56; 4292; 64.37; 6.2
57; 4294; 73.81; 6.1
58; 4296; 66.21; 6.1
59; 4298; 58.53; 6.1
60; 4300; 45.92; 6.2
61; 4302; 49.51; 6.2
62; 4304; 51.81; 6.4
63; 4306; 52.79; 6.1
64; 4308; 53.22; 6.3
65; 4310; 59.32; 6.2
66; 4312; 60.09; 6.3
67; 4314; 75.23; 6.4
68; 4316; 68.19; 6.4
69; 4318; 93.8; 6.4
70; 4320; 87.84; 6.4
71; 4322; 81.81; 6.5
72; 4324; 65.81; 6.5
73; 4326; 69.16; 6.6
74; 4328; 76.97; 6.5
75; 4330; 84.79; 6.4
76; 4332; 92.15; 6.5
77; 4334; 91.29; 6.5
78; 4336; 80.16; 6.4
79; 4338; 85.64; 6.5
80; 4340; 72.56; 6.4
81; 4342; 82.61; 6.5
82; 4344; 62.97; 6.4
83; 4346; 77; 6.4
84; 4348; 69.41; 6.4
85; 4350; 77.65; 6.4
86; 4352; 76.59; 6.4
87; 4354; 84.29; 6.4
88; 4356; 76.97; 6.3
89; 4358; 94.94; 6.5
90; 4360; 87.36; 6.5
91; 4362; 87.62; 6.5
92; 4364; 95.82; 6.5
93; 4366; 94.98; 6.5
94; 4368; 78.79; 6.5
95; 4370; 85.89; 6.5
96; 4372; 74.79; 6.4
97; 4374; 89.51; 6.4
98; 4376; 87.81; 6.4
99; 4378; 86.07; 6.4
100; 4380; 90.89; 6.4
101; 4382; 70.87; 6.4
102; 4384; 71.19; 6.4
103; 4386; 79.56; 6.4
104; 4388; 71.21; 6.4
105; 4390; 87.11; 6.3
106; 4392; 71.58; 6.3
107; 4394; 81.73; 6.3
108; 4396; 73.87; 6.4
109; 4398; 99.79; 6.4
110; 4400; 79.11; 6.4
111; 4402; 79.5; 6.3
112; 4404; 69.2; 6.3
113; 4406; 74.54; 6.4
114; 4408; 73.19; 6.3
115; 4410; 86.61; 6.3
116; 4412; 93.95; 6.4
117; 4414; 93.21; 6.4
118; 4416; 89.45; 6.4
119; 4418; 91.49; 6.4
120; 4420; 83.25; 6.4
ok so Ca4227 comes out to 1.64 angstrom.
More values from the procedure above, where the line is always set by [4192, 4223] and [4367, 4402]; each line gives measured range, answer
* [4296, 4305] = 2.7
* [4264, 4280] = 0.6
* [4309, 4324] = 0.5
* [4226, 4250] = -0.4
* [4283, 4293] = 0.6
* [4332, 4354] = 0.1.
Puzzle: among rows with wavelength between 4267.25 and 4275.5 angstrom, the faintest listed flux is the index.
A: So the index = 60.27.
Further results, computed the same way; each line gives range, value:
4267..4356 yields 45.92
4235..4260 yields 57.79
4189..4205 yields 64.23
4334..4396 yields 62.97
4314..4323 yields 68.19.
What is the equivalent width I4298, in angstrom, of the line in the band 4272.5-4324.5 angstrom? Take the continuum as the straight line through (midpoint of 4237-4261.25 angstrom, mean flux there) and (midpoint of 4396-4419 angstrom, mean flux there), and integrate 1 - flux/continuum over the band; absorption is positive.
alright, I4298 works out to 7.0 angstrom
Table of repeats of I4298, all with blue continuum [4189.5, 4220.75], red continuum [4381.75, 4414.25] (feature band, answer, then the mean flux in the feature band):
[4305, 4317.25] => 2.2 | 62.1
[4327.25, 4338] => -1.2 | 85.3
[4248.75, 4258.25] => 0.7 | 67.9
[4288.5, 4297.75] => 1.1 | 66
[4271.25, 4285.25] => 0.6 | 71.3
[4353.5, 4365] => -1.5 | 88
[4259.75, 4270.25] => -0.4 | 76.6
